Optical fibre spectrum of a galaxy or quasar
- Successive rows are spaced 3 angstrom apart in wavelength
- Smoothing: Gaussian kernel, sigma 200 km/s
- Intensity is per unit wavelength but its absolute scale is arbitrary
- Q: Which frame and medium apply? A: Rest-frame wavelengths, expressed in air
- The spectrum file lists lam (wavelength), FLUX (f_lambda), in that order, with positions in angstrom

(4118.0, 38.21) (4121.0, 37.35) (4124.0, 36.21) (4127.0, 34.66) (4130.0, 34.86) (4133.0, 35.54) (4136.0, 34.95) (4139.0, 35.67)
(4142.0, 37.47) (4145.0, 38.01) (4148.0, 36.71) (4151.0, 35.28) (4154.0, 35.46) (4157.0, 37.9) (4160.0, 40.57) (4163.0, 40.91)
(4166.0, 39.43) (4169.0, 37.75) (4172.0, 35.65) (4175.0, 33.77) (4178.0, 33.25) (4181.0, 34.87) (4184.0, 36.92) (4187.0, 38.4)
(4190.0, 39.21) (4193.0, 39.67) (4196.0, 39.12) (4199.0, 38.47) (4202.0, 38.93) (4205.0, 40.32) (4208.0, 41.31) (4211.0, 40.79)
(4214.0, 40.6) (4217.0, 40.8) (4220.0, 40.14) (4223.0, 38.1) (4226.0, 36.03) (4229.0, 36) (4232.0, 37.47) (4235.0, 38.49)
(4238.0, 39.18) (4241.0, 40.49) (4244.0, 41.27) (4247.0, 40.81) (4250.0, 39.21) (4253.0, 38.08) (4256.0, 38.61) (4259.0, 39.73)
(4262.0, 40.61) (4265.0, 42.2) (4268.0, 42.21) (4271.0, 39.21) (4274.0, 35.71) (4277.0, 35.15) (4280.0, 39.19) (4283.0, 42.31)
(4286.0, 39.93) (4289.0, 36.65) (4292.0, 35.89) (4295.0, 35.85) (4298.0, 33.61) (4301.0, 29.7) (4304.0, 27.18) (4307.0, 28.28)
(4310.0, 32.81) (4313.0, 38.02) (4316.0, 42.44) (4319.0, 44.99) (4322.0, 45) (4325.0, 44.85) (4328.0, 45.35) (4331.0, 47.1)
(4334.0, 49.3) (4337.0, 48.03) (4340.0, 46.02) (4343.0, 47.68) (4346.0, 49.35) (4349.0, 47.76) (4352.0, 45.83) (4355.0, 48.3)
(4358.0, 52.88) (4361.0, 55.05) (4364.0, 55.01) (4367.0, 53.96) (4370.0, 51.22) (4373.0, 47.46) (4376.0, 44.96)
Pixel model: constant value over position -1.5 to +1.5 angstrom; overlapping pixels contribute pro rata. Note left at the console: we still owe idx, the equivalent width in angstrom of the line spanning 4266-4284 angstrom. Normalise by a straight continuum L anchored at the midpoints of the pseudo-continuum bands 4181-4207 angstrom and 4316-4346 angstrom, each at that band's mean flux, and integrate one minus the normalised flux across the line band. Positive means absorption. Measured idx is 1.8 angstrom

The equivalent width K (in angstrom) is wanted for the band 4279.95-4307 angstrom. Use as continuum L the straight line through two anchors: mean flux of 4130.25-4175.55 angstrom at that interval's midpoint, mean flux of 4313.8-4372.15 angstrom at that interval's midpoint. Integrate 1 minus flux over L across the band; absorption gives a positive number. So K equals 6.2 angstrom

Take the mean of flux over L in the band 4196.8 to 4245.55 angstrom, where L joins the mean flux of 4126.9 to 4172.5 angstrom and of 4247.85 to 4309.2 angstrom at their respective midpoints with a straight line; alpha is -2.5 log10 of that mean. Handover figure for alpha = -0.07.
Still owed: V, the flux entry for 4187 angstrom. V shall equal 38.4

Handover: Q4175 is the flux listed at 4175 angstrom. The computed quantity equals 33.77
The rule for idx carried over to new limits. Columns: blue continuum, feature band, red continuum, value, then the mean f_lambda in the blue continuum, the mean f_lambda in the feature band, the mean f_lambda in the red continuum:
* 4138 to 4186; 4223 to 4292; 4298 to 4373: 3.7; 36.9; 38.9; 44.7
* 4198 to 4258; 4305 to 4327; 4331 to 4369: 3.6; 39.3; 39.3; 49.8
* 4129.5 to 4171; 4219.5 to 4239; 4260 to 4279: 0.4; 37.2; 37.8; 39.2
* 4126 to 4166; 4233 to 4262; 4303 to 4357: 0.7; 36.9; 39.6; 43.5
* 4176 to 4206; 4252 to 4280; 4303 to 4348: 1.0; 37.8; 39.1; 42.7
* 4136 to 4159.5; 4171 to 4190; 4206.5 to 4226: 1.2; 36.7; 35.8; 40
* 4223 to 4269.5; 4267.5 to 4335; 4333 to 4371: 9.5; 39.3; 38.6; 50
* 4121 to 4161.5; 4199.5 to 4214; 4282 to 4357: -0.8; 36.4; 40.2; 41.4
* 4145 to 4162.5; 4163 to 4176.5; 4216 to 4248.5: 0.2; 37.5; 37.1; 39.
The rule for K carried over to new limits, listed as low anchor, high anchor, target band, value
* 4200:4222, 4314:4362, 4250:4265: 1.17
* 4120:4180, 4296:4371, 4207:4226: -0.28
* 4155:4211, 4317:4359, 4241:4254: 0.60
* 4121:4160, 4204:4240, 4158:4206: -0.27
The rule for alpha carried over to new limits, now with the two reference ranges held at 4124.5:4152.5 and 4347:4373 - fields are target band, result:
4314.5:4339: 0.07 mag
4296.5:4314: 0.44 mag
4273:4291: 0.20 mag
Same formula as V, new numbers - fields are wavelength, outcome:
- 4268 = 42.21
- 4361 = 55.05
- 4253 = 38.08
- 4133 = 35.54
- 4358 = 52.88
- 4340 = 46.02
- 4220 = 40.14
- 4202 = 38.93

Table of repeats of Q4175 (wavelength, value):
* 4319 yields 44.99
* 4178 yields 33.25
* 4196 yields 39.12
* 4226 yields 36.03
